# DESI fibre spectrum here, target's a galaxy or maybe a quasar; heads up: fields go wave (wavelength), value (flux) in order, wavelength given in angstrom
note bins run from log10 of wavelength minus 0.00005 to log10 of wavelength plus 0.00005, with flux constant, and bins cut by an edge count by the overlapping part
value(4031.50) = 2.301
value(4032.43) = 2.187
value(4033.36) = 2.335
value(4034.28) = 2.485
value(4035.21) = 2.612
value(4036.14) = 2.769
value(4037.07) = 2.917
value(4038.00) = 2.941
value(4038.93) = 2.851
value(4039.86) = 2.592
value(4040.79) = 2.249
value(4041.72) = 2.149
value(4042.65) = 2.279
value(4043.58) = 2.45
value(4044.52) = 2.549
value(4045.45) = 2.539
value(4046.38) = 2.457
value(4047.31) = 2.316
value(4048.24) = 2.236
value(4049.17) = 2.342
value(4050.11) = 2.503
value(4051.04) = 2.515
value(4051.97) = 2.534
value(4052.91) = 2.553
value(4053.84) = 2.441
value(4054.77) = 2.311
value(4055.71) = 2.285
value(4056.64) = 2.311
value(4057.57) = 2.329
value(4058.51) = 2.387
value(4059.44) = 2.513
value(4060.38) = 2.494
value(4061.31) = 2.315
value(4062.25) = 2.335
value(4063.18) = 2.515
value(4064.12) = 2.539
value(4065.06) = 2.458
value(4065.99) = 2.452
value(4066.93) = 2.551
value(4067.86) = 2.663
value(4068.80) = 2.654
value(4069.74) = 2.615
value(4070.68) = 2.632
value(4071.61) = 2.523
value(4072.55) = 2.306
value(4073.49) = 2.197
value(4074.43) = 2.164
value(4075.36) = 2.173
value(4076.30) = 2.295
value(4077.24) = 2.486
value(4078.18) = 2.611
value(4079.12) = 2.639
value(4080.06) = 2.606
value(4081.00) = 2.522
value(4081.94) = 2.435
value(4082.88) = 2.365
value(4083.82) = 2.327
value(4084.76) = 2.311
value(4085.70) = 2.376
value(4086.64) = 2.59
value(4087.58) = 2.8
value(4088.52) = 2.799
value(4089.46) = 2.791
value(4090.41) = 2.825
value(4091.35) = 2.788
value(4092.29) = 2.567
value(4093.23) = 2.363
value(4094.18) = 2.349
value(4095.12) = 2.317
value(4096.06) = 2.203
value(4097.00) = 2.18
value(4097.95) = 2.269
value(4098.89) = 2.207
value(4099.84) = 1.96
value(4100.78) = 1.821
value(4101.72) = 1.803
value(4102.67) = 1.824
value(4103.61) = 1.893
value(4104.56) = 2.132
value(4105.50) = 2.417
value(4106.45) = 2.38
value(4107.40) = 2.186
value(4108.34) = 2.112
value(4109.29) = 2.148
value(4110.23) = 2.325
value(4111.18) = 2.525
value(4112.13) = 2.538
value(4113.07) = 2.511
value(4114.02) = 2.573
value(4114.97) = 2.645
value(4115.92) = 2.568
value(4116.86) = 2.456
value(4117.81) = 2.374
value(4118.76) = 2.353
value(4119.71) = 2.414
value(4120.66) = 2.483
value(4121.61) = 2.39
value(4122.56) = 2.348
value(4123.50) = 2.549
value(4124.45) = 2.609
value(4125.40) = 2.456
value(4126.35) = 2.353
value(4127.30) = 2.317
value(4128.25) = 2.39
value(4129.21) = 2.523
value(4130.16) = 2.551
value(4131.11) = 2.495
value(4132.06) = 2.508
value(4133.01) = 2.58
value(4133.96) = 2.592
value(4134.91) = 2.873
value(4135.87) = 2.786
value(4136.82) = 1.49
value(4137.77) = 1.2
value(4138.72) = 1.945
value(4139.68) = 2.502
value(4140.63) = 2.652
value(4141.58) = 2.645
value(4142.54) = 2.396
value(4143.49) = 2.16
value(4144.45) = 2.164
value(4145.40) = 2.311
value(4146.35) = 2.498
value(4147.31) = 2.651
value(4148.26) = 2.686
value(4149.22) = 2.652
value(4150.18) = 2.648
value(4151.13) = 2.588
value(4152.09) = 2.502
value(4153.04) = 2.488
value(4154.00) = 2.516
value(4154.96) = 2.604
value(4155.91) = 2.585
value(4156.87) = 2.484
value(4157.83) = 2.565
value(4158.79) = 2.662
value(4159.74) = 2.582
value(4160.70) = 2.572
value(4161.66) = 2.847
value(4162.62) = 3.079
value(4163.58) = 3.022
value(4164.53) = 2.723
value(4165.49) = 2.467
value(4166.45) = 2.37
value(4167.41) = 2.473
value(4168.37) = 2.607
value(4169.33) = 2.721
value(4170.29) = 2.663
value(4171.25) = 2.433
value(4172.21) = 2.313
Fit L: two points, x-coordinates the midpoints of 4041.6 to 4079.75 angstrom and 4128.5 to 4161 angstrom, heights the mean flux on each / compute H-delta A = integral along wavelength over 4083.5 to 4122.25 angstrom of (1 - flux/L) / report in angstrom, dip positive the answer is 1.3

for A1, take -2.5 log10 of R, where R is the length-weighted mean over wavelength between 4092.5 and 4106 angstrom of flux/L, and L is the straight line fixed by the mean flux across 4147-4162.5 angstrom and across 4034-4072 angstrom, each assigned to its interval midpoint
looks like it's 0.19 mag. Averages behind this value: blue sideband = 2.49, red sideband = 2.61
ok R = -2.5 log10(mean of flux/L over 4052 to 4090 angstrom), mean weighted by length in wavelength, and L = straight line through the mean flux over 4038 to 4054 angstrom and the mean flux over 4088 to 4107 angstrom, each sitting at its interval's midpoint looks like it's -0.04 mag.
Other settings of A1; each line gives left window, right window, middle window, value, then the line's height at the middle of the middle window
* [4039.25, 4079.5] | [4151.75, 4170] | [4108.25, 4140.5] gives 0.07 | 2.56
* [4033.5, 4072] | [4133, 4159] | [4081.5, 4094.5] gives -0.03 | 2.47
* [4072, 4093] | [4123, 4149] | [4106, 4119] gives 0.02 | 2.45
